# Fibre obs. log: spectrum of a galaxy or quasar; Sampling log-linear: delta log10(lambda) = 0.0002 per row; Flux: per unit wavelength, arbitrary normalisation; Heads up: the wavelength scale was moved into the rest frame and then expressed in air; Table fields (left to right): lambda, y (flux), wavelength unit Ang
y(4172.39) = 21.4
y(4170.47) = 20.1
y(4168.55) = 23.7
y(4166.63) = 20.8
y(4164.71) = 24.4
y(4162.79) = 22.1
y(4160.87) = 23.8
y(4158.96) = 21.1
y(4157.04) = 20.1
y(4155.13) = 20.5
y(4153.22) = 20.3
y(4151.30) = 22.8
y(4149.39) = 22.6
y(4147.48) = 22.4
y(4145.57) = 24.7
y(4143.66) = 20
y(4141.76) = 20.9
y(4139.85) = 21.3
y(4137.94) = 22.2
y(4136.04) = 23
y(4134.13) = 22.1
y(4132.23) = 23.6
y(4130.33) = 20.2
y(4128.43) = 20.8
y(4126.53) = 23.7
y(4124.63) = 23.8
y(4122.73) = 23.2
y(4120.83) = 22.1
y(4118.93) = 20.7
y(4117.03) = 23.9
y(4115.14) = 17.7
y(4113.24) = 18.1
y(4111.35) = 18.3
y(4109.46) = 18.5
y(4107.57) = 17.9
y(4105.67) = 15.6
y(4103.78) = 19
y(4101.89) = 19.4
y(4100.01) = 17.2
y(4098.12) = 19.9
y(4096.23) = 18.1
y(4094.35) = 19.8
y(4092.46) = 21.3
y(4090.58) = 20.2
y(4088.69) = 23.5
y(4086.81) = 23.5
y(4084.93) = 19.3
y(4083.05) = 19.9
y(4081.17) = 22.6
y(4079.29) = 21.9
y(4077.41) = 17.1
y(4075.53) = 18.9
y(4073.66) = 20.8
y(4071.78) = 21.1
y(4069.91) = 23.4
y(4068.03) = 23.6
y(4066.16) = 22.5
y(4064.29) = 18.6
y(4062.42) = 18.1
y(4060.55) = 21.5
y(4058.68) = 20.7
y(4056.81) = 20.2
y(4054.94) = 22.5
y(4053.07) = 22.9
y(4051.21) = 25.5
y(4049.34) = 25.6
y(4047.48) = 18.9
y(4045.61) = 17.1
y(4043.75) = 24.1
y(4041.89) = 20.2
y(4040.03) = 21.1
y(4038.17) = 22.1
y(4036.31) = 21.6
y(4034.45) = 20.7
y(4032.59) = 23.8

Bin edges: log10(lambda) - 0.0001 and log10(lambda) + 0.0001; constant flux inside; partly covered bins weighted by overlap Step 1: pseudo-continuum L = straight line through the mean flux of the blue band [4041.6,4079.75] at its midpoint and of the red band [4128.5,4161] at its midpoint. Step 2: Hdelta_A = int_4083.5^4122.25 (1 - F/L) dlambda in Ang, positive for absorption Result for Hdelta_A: 3.2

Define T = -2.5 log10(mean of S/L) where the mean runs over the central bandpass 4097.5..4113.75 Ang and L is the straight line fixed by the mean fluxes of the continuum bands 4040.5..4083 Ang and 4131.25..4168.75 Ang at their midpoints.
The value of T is 0.19 mag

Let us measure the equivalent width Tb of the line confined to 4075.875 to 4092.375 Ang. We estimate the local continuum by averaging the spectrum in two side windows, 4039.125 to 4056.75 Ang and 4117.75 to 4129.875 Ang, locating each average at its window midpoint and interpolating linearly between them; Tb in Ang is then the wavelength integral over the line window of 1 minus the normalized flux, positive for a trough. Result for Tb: 0.9 Ang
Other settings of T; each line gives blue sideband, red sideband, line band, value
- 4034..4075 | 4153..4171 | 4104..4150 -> 0.030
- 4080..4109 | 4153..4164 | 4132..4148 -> -0.061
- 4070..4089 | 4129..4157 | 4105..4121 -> 0.122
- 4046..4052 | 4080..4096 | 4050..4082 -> 0.035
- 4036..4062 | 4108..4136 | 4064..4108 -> 0.061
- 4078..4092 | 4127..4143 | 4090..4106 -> 0.133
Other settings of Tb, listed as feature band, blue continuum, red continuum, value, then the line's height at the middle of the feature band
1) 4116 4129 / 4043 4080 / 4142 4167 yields -0.5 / 21.7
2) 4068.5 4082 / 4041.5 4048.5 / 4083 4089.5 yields 0.3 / 21.3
